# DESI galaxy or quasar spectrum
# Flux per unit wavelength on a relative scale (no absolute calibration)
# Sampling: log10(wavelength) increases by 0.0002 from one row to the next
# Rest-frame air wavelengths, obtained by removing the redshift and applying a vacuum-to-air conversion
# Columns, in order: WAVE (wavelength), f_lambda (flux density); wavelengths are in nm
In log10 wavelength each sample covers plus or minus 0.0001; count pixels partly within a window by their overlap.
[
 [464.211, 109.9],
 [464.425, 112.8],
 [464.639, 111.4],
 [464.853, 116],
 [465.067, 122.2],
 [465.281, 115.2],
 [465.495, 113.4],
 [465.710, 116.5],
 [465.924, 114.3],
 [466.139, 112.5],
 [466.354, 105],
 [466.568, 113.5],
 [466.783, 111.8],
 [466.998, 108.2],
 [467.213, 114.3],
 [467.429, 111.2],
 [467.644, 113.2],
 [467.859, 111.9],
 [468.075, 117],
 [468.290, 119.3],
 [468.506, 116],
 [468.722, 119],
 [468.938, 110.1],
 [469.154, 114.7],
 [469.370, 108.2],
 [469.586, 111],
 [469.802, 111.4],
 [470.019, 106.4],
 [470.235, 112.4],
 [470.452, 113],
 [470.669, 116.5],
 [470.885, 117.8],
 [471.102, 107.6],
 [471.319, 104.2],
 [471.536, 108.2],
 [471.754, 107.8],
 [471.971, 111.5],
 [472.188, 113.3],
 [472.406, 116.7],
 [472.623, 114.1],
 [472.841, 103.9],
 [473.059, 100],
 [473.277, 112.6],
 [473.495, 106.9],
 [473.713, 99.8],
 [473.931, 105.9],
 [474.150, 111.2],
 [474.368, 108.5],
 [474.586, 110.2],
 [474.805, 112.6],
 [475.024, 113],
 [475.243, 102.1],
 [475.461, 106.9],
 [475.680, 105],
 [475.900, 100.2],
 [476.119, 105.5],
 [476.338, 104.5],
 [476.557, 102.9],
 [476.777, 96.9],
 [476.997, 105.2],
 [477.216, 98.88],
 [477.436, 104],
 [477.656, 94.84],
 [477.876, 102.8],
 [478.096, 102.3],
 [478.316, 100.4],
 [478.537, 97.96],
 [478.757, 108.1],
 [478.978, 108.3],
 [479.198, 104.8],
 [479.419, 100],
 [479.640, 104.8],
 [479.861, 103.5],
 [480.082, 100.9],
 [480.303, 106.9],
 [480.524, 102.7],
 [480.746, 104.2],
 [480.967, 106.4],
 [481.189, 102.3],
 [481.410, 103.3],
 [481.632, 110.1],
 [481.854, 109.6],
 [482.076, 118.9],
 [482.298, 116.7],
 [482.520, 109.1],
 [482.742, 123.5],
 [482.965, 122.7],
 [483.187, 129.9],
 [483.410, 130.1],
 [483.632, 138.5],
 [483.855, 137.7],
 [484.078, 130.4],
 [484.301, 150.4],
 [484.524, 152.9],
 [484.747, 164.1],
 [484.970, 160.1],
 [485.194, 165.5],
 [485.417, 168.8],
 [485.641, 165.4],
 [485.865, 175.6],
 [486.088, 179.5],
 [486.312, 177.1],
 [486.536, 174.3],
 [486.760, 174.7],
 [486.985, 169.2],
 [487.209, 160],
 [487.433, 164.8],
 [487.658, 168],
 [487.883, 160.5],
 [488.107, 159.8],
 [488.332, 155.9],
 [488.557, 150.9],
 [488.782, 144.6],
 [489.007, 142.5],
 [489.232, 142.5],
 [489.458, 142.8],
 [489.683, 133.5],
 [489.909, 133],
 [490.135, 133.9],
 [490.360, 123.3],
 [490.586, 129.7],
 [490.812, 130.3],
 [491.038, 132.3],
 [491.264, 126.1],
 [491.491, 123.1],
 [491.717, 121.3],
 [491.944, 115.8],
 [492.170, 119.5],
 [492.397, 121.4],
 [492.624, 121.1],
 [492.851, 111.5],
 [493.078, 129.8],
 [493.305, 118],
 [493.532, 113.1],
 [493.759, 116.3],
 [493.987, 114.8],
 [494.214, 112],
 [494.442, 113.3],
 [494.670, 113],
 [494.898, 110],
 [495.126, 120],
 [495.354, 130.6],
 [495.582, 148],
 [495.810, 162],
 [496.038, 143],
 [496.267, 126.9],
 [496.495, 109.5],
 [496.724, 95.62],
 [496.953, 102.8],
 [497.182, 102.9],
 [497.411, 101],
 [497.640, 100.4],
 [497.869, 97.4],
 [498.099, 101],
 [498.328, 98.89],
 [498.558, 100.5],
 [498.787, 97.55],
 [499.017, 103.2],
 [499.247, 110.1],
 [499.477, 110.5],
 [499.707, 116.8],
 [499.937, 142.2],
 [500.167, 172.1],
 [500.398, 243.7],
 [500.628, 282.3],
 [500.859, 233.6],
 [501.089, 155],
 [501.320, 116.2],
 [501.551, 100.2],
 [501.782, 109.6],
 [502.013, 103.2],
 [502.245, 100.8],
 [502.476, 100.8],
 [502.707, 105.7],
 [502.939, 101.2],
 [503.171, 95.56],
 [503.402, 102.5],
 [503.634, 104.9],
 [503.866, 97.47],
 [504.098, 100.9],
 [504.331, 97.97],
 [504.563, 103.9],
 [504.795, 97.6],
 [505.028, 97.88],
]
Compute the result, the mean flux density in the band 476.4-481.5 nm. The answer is 103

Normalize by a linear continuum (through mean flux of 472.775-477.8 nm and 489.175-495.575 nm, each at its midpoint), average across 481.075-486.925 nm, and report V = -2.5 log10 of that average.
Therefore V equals -0.23 mag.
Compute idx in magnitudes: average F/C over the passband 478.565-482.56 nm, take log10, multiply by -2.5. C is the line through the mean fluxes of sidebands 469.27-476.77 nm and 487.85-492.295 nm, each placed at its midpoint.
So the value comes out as 0.13 mag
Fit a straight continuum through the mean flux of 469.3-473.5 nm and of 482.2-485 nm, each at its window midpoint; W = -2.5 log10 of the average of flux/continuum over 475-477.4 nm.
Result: 0.16 mag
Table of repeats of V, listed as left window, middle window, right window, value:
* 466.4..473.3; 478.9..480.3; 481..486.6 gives 0.26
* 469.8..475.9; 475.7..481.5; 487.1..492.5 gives 0.16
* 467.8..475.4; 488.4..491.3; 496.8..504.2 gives -0.16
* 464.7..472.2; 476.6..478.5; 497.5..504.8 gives 0.15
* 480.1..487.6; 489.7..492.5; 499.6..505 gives 0.08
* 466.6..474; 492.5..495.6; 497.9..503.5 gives 0.06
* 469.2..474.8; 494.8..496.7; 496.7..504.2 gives -0.09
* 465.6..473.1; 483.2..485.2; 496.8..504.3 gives -0.24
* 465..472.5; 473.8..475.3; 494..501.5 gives 0.07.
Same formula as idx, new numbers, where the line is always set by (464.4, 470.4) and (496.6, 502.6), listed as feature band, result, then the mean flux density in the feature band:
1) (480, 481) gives 0.142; 104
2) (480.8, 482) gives 0.120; 107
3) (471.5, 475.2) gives 0.064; 109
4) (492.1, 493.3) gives 0.031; 120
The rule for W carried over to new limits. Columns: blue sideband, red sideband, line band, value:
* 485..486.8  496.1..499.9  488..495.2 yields 0.111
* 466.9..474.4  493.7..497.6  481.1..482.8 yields 0.028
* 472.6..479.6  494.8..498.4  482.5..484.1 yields -0.185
